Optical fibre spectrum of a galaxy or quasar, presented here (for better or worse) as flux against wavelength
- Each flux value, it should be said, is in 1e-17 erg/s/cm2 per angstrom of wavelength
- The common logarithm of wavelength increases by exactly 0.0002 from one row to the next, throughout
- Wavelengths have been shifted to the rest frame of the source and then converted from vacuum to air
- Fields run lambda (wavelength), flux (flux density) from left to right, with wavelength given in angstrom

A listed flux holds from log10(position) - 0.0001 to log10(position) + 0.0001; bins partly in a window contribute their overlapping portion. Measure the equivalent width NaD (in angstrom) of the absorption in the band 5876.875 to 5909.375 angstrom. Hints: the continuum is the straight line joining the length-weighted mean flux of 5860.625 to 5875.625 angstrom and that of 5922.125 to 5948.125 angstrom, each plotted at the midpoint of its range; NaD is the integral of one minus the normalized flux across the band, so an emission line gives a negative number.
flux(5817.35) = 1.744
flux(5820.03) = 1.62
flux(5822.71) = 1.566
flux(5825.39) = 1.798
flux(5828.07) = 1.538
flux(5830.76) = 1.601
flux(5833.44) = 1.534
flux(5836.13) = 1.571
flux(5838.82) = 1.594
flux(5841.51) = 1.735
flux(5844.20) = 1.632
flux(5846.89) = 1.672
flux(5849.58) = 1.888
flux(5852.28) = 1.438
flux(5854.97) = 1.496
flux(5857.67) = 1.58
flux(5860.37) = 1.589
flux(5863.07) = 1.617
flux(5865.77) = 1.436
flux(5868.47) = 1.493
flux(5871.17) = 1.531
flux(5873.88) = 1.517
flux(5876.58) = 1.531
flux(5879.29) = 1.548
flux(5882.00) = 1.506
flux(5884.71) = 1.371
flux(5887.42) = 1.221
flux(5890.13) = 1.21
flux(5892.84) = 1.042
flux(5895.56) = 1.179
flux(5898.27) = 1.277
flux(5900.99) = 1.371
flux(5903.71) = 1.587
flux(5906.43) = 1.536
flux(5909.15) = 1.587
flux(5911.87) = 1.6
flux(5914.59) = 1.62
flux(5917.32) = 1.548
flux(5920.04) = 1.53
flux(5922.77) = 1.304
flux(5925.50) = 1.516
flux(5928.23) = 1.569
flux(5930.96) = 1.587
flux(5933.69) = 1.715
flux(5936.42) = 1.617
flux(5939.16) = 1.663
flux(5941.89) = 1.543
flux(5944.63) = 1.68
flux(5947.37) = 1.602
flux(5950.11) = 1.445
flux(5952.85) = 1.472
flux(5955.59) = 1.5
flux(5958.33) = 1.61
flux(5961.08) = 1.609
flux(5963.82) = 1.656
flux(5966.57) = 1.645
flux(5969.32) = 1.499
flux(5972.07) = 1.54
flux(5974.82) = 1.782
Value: 3.8 angstrom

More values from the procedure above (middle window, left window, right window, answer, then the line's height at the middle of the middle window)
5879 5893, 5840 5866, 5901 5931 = 2.2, 1.57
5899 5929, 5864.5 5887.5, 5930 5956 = 0.4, 1.54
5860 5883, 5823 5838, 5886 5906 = -2.0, 1.4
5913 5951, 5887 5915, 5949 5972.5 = -2.5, 1.47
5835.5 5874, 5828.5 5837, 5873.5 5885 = -1.3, 1.54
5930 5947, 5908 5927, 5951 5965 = -0.9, 1.55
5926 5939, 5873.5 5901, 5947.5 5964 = -1.3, 1.47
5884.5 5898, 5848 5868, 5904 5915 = 3.3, 1.58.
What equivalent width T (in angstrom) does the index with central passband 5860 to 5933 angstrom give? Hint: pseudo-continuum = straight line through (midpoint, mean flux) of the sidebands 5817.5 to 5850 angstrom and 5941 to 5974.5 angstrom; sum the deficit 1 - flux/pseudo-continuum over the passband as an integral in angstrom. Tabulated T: 6.7 angstrom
